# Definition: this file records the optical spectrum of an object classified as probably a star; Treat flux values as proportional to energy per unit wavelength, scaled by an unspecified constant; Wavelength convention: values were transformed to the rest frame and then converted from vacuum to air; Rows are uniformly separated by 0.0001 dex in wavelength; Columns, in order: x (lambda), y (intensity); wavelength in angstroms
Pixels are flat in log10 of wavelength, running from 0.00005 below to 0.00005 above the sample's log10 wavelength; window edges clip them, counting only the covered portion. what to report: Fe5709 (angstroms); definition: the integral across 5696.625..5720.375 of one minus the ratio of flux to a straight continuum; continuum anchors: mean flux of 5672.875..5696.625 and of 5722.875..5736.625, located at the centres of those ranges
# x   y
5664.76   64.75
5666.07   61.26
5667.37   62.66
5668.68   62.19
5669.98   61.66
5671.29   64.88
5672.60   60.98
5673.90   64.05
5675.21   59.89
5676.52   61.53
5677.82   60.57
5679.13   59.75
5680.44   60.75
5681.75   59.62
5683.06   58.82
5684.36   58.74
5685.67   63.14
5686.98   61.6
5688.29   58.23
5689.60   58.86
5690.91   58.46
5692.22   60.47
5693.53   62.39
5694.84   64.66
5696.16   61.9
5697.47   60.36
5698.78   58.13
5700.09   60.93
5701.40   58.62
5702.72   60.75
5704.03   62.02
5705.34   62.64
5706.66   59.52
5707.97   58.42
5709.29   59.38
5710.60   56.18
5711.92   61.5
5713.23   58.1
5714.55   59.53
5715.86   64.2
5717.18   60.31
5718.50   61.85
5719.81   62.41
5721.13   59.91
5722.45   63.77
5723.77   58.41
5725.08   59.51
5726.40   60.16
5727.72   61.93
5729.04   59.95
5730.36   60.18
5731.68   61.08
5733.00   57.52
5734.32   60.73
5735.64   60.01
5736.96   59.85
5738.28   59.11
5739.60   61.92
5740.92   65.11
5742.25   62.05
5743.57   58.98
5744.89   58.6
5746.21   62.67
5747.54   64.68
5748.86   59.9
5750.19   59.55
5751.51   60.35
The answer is 0.03 angstroms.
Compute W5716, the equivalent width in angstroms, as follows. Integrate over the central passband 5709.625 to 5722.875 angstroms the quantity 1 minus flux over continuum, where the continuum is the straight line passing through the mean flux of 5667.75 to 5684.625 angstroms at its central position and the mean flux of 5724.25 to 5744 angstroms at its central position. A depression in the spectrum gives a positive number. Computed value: 0.0 angstroms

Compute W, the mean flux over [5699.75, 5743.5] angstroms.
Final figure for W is 60.5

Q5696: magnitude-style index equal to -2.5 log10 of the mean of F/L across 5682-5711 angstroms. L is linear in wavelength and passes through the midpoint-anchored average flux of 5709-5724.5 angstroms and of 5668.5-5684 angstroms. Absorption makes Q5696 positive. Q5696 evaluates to 0.01 mag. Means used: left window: 61.2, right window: 60.5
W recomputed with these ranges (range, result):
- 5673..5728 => 60.5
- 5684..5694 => 60.2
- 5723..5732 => 60.2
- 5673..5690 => 60.5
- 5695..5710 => 60.4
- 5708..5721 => 60.3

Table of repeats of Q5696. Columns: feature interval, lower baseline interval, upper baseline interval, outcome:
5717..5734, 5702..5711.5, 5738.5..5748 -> 0.01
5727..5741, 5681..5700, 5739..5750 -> 0.02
